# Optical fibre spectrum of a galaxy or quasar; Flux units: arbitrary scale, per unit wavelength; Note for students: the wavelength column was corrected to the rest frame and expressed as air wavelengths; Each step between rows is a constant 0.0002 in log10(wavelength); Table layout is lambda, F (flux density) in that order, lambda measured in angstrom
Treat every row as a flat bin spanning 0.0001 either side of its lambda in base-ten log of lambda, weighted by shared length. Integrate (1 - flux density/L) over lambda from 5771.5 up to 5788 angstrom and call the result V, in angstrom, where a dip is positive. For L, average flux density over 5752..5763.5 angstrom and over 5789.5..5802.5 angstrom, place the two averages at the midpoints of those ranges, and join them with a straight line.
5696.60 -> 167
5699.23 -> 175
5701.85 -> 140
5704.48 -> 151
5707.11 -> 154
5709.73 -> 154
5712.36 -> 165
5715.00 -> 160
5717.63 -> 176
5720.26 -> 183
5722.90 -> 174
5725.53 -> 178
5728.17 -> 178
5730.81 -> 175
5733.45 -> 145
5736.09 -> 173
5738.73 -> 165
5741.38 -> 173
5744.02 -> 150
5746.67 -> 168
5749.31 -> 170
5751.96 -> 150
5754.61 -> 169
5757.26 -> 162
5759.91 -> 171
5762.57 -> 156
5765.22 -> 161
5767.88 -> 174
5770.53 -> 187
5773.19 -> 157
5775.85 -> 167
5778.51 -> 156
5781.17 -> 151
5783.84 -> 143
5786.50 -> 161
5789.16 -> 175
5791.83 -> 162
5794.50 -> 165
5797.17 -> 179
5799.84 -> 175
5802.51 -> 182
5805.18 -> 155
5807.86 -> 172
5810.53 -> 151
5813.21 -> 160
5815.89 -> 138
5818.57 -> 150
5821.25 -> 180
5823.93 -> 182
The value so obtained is 1.1 angstrom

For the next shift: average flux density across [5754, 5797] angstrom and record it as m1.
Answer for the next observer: 164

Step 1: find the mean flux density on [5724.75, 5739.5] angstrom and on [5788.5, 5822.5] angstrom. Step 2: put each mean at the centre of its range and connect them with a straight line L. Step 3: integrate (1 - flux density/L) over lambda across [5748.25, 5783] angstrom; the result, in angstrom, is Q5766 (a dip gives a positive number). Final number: 0.7 angstrom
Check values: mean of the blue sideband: 169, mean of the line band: 164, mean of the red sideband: 165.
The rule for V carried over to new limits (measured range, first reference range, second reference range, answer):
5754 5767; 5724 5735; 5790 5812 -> 0.36 angstrom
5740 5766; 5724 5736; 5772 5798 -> 0.47 angstrom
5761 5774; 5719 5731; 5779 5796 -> -0.17 angstrom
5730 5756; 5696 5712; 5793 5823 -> -0.63 angstrom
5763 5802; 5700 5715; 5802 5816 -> -1.65 angstrom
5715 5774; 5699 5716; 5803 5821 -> -4.38 angstrom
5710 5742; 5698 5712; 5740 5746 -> -2.16 angstrom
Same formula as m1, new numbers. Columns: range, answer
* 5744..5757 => 163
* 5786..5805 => 171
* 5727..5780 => 165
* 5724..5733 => 174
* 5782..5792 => 160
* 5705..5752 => 166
